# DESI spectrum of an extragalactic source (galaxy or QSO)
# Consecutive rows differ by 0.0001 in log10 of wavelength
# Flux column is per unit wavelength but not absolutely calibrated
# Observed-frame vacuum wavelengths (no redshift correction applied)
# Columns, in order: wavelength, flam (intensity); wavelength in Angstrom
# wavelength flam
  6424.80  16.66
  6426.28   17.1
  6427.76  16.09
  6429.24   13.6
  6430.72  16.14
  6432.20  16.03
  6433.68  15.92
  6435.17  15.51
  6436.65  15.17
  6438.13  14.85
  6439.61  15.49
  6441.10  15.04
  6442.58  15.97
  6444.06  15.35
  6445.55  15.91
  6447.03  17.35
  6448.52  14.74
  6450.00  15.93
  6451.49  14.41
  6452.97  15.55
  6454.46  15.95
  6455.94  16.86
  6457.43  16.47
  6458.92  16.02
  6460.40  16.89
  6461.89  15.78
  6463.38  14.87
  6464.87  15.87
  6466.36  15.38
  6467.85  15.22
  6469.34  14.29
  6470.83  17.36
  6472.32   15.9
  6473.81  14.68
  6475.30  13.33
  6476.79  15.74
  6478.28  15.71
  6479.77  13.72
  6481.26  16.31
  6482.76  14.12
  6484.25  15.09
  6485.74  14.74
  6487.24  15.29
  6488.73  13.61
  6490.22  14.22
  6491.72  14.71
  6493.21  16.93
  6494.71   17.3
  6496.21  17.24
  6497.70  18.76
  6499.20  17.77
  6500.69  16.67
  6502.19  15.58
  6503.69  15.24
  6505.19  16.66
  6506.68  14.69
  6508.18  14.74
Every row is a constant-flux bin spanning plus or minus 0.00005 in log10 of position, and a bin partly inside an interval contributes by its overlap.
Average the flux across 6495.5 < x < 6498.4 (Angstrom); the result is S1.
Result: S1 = 18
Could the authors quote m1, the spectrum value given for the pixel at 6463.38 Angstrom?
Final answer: 14.87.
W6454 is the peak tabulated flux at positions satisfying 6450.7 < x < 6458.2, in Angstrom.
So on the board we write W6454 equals 16.86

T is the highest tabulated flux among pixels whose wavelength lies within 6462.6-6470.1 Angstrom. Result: 15.87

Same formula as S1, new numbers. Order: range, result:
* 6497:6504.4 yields 16.8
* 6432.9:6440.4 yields 15.4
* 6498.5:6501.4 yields 17.3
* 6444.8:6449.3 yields 16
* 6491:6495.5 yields 16.3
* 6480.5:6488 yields 15.1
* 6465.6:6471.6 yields 15.6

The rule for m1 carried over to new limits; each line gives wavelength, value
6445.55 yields 15.91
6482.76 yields 14.12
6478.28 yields 15.71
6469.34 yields 14.29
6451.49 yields 14.41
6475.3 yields 13.33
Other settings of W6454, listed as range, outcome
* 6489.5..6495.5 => 17.3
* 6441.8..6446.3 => 15.97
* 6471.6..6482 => 16.31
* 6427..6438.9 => 16.14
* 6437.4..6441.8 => 15.49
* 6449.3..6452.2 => 15.93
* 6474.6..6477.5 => 15.74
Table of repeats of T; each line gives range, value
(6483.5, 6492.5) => 15.29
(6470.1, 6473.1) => 17.36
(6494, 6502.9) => 18.76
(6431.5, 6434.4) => 16.03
